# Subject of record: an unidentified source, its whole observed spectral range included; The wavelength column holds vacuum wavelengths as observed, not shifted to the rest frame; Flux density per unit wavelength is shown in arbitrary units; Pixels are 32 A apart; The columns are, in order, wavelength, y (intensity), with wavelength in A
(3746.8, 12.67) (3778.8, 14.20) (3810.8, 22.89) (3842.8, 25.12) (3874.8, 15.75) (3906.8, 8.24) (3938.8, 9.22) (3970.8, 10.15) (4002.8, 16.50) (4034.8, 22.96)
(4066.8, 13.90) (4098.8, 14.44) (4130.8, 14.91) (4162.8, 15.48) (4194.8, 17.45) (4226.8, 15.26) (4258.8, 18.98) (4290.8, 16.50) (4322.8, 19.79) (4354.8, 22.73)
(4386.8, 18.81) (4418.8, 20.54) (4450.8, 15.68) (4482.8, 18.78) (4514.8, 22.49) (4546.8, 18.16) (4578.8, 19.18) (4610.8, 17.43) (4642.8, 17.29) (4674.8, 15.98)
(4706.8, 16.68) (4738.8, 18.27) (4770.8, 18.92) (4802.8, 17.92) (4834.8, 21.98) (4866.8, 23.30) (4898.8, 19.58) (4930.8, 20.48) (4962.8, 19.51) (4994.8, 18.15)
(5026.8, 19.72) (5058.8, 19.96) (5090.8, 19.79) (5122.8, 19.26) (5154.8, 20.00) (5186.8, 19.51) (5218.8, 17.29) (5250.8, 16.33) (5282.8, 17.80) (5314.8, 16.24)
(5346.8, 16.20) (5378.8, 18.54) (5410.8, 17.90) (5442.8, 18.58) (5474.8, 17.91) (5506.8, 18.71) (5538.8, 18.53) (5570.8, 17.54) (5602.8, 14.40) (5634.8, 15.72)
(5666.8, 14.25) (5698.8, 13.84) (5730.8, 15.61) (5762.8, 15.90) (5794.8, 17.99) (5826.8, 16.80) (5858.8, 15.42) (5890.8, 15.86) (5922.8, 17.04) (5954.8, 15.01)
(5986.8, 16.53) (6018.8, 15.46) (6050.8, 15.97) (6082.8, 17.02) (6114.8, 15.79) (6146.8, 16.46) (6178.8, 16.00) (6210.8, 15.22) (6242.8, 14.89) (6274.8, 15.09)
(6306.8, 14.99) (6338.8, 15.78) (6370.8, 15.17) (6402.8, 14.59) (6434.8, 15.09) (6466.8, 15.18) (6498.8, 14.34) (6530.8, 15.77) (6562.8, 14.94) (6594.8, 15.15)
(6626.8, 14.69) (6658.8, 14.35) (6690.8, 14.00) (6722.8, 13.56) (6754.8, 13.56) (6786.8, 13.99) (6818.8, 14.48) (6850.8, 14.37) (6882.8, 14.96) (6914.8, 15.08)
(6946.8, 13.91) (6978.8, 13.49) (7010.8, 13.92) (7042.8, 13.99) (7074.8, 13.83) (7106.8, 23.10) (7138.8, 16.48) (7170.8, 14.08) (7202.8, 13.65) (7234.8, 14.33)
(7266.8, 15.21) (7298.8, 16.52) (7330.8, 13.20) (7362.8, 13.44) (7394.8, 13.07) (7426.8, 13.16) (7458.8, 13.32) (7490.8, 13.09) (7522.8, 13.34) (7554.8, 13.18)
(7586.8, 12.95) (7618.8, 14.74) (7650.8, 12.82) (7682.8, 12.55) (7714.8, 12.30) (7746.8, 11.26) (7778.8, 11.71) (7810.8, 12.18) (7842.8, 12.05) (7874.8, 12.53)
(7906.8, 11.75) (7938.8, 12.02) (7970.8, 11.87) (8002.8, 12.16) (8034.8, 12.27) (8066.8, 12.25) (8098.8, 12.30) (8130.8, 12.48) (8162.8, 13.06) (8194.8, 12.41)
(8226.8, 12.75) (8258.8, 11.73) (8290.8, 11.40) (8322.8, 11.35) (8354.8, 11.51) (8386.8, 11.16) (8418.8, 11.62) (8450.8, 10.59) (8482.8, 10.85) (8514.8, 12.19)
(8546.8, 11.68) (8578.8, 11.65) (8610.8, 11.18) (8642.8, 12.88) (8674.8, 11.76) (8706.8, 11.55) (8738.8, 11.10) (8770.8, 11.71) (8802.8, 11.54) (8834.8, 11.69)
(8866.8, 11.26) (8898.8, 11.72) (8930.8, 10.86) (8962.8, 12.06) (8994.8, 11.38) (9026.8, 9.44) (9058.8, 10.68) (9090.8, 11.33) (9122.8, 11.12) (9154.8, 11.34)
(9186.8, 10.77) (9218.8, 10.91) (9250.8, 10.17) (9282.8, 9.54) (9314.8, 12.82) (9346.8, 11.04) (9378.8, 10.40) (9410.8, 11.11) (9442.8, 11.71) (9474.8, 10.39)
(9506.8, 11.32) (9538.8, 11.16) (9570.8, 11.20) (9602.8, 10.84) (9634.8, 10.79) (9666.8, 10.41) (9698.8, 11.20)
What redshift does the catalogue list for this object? 0.08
